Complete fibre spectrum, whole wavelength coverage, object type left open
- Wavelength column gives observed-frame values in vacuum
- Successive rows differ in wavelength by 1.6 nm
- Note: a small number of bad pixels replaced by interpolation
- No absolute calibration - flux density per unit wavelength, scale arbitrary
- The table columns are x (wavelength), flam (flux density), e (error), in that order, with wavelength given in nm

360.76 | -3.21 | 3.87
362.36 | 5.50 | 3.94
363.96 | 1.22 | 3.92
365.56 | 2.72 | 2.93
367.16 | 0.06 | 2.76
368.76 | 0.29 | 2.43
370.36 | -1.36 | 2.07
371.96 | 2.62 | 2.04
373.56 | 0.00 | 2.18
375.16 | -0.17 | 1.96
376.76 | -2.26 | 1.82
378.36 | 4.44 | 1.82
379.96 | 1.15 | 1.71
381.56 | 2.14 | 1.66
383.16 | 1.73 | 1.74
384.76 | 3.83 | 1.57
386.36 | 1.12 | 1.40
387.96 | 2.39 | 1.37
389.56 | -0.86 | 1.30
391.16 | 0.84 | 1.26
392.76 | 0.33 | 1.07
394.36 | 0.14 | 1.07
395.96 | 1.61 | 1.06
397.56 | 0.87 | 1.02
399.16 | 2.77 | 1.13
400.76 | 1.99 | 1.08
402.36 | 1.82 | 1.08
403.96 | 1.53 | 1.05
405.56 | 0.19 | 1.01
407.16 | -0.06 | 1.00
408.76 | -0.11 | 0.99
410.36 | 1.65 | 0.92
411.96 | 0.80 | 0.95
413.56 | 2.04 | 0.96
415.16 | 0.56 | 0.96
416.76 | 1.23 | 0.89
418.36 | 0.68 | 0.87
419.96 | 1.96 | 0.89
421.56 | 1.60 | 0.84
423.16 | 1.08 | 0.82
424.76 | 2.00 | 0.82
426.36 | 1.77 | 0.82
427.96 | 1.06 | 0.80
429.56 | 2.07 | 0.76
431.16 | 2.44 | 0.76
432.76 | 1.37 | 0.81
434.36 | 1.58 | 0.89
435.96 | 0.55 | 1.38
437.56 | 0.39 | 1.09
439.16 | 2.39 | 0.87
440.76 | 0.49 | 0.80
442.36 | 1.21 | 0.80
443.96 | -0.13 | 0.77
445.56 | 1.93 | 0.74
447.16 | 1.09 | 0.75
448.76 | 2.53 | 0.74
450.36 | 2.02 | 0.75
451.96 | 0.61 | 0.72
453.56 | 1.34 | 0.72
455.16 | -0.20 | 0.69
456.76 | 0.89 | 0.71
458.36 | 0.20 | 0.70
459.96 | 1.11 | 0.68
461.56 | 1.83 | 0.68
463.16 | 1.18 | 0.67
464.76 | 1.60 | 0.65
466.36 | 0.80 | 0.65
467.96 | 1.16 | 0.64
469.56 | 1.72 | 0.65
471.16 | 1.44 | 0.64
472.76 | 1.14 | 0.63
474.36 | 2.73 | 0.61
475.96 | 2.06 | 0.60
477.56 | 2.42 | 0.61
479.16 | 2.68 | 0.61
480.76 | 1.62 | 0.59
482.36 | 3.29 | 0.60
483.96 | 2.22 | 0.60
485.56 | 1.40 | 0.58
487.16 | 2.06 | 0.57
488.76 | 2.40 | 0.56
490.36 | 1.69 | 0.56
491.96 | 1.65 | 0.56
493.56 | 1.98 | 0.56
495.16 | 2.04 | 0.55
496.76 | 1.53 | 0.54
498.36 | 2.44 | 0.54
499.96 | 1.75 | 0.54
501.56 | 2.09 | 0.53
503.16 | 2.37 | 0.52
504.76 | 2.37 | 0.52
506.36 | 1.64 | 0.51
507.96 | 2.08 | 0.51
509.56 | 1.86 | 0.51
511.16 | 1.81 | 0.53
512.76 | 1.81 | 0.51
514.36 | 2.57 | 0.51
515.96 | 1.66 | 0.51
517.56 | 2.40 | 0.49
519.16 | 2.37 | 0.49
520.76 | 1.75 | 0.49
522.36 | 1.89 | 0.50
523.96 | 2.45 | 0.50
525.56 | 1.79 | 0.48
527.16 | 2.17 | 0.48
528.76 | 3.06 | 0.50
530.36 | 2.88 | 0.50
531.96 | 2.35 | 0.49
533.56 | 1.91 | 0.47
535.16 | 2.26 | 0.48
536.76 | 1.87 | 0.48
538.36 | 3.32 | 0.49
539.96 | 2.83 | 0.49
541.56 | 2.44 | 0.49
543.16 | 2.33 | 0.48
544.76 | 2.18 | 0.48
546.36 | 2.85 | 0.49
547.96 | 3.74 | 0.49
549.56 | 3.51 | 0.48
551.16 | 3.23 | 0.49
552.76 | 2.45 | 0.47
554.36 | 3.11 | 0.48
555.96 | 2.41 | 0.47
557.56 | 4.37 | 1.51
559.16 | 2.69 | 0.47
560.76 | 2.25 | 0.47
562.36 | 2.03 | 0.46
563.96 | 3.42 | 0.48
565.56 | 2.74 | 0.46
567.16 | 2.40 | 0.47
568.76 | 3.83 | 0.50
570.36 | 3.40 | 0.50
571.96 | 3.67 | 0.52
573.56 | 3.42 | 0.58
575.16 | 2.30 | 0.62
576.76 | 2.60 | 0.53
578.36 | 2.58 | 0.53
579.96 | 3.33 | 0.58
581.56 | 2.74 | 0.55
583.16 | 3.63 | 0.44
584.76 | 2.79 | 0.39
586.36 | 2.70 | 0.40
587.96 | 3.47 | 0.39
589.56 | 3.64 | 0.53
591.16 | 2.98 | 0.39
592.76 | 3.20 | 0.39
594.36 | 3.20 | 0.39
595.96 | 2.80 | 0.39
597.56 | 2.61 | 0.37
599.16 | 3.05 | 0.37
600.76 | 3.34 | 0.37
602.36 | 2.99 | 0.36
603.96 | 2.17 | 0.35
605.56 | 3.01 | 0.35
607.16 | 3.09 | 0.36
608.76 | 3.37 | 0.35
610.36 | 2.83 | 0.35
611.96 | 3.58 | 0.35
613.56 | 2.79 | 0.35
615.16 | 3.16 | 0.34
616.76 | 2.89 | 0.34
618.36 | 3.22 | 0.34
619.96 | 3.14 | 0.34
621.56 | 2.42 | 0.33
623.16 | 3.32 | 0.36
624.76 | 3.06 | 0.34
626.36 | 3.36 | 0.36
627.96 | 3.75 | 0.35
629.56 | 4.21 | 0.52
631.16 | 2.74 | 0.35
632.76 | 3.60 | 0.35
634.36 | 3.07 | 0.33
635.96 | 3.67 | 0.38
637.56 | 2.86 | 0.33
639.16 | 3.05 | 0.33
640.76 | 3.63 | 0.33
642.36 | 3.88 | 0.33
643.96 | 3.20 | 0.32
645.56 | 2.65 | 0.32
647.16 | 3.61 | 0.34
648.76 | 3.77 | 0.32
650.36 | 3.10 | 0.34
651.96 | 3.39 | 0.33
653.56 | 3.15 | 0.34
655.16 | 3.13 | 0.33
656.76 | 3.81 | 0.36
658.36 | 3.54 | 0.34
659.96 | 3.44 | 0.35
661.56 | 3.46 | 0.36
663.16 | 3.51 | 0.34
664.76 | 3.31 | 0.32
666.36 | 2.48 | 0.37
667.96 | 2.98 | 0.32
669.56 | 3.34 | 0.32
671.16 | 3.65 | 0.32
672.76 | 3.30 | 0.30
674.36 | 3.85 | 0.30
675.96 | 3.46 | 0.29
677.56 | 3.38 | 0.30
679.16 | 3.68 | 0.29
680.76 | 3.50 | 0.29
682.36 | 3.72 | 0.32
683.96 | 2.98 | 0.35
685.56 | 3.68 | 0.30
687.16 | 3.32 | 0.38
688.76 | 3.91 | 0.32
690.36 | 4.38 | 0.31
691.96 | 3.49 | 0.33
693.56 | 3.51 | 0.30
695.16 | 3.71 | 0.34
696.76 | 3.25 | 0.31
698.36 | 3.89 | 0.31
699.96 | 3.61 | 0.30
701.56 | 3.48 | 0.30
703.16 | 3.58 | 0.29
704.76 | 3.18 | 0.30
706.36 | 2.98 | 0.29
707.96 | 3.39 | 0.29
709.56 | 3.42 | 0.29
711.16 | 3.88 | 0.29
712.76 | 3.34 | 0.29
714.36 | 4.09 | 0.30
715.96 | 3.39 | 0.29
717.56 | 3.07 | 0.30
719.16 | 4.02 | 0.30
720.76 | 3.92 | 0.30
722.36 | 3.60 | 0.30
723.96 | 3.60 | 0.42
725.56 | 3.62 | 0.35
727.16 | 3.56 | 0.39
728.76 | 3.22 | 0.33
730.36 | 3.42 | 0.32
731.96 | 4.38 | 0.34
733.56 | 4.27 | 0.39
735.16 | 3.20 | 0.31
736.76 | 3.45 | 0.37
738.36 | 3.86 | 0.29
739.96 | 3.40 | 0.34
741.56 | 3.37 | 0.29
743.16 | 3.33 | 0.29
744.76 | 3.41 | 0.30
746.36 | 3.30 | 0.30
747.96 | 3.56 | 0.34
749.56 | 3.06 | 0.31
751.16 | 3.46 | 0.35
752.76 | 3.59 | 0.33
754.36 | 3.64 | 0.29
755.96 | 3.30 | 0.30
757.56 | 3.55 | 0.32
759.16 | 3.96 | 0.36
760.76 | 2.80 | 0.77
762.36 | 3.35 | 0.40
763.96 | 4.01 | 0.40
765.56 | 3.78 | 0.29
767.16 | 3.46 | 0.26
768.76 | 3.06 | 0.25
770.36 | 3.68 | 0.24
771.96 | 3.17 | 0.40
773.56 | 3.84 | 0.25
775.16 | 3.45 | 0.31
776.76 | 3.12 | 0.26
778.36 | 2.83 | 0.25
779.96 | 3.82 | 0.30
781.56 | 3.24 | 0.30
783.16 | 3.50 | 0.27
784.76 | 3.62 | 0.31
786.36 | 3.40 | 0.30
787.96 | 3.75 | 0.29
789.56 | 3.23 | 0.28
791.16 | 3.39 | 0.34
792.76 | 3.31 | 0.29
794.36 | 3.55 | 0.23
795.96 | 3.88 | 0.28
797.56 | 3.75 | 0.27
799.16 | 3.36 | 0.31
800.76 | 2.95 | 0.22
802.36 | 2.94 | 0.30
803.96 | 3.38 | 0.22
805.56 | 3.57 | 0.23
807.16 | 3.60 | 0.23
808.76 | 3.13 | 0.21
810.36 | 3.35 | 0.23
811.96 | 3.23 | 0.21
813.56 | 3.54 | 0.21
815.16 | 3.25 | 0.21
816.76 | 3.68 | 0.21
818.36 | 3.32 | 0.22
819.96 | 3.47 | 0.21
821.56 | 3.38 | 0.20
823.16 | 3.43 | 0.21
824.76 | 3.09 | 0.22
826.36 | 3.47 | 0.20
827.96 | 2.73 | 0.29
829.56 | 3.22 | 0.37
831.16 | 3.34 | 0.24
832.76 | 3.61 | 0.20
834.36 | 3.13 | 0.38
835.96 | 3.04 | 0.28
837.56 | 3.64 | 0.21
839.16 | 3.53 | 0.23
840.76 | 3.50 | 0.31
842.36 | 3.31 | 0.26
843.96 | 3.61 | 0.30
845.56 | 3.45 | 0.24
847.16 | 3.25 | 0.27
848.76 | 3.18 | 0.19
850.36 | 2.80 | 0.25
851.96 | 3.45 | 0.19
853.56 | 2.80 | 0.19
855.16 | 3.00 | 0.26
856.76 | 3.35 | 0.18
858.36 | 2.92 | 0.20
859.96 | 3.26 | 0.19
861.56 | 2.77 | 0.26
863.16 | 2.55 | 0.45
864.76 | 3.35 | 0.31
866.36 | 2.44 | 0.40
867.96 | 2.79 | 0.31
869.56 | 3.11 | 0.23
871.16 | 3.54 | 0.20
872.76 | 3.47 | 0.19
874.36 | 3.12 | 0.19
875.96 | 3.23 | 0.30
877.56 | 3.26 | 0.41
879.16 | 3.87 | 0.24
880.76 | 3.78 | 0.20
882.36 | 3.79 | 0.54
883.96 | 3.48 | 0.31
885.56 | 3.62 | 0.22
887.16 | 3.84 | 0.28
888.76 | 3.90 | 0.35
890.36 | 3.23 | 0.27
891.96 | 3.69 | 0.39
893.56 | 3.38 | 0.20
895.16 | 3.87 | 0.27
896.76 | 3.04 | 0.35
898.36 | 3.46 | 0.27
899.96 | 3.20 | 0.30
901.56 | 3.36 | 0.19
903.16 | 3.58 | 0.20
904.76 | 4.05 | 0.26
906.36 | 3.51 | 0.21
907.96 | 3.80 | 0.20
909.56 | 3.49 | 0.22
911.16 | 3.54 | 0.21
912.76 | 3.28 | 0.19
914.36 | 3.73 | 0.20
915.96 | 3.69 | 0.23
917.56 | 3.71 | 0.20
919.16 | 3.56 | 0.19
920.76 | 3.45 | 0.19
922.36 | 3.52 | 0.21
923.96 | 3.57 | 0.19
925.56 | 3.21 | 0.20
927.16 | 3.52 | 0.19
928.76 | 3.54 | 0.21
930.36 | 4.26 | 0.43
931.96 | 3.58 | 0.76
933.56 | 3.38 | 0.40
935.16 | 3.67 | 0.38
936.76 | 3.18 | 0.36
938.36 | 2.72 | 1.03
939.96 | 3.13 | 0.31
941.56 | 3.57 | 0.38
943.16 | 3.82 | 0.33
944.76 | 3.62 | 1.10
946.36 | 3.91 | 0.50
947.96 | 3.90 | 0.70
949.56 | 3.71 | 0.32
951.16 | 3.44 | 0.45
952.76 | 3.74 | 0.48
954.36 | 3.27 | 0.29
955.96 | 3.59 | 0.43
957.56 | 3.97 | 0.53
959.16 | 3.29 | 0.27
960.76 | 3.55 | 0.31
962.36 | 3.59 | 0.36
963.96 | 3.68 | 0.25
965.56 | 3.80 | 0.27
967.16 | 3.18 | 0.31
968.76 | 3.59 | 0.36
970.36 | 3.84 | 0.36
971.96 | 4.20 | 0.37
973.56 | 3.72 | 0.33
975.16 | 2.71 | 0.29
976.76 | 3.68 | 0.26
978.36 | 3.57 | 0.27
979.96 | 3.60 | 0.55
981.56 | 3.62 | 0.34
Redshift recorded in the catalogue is 0.197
